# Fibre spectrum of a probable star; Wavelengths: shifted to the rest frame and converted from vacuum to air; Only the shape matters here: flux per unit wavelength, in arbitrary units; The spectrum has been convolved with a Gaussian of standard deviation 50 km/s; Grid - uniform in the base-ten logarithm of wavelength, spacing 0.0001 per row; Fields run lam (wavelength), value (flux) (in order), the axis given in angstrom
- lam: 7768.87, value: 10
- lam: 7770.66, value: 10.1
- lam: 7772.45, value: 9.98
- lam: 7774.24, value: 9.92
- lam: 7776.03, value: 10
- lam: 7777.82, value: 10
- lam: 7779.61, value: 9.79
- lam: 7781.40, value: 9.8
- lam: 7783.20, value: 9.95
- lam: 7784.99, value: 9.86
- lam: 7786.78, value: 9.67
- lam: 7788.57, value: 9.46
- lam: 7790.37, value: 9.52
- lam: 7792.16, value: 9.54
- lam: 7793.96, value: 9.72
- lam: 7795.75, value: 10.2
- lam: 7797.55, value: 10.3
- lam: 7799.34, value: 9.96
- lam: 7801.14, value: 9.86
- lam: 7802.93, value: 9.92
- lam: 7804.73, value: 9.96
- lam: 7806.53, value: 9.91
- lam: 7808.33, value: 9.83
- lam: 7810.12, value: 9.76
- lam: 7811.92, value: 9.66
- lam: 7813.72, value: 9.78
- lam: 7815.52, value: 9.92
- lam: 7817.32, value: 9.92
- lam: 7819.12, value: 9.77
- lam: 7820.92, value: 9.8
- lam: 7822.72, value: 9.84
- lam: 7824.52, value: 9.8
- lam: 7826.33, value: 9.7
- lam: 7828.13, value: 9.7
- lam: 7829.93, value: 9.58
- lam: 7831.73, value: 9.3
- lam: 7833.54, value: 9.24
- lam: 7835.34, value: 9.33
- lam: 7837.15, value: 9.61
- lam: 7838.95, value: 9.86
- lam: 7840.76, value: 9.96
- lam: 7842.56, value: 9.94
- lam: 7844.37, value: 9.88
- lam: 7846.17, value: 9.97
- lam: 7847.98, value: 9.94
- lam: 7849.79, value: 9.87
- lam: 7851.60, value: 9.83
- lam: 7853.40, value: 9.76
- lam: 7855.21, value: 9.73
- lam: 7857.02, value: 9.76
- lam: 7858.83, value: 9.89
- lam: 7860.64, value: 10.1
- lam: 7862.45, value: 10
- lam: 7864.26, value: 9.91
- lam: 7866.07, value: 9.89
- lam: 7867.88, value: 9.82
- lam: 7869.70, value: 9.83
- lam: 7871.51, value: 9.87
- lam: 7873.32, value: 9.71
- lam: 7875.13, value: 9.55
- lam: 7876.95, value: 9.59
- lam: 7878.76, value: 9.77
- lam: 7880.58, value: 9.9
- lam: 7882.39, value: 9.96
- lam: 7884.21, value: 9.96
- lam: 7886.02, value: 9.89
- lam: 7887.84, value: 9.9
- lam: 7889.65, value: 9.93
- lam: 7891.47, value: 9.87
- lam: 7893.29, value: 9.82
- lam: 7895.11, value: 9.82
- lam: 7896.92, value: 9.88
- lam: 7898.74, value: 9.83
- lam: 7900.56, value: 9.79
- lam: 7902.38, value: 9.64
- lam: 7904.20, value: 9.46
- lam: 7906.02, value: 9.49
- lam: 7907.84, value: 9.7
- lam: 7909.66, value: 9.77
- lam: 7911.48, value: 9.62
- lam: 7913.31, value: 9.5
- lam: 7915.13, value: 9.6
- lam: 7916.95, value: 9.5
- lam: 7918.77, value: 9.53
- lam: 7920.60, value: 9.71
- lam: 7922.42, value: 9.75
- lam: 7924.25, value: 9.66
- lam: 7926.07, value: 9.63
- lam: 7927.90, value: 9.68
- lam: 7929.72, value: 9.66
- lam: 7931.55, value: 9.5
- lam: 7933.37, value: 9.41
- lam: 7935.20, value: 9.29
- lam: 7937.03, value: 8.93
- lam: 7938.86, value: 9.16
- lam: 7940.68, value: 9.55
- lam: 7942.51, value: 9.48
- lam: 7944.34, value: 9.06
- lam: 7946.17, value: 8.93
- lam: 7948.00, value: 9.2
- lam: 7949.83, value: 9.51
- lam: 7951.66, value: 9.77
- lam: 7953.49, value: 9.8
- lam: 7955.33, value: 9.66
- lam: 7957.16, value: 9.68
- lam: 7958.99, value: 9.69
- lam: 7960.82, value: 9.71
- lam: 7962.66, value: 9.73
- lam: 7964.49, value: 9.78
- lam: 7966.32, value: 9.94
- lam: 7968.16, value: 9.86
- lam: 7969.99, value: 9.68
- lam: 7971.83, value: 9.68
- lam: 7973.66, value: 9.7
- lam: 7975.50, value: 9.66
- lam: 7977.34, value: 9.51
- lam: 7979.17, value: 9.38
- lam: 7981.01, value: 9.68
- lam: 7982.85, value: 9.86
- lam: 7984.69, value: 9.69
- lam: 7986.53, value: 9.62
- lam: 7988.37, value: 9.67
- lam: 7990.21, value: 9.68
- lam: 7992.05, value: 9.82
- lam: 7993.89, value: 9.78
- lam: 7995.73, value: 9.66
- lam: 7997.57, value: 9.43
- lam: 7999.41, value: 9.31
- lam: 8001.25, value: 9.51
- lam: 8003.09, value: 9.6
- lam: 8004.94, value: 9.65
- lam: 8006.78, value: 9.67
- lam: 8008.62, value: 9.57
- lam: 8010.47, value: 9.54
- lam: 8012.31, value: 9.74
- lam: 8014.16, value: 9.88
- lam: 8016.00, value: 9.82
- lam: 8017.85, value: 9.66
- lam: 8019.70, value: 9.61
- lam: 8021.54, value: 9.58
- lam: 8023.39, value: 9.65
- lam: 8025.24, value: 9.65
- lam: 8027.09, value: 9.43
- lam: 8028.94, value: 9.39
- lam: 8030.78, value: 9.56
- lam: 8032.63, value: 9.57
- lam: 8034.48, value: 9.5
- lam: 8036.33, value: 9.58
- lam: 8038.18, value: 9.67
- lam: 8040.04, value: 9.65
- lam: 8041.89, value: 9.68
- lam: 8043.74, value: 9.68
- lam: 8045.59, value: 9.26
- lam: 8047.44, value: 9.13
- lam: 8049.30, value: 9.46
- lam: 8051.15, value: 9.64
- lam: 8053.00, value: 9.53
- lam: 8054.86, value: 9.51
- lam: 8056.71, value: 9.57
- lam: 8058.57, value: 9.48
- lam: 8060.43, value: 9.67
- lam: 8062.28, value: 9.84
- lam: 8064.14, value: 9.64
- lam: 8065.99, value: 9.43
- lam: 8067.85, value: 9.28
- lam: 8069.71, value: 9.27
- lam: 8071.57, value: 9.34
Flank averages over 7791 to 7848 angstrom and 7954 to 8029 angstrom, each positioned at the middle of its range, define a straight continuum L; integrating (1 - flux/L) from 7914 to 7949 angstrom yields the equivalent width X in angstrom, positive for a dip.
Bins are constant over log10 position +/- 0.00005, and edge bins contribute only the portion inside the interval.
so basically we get 1.0 angstrom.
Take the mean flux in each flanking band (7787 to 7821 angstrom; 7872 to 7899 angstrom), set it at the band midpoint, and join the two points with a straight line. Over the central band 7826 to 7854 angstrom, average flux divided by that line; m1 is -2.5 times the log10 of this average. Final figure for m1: 0.01 mag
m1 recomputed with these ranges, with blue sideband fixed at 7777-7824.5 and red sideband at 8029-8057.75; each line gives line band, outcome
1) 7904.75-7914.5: 0.01 mag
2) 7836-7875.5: -0.01 mag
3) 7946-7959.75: 0.01 mag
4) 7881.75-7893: -0.02 mag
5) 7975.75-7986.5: 0.00 mag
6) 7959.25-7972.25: -0.02 mag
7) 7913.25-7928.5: 0.01 mag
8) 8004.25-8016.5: -0.01 mag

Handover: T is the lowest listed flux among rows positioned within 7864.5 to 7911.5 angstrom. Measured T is 9.46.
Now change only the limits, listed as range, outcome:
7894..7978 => 8.93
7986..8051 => 9.13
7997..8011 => 9.31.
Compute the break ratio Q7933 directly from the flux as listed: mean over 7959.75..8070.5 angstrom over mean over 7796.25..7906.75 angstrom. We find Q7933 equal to 1.0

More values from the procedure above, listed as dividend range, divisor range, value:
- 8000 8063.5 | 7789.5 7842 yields 0.98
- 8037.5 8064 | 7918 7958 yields 1.01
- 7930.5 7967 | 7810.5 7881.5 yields 0.97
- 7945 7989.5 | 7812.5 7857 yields 0.99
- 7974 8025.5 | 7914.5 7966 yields 1.01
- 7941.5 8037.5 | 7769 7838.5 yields 0.98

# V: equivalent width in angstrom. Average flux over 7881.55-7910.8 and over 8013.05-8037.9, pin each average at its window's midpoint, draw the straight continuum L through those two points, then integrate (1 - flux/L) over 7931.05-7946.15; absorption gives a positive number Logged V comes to 0.72 angstrom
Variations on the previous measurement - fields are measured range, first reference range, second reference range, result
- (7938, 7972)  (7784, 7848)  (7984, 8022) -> 0.4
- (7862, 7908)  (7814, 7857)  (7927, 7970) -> -0.7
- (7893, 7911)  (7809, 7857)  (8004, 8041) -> 0.0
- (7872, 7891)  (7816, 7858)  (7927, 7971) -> -0.3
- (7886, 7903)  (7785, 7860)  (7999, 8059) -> -0.2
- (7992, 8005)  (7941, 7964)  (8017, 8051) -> -0.1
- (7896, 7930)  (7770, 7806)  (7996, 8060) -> 0.2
